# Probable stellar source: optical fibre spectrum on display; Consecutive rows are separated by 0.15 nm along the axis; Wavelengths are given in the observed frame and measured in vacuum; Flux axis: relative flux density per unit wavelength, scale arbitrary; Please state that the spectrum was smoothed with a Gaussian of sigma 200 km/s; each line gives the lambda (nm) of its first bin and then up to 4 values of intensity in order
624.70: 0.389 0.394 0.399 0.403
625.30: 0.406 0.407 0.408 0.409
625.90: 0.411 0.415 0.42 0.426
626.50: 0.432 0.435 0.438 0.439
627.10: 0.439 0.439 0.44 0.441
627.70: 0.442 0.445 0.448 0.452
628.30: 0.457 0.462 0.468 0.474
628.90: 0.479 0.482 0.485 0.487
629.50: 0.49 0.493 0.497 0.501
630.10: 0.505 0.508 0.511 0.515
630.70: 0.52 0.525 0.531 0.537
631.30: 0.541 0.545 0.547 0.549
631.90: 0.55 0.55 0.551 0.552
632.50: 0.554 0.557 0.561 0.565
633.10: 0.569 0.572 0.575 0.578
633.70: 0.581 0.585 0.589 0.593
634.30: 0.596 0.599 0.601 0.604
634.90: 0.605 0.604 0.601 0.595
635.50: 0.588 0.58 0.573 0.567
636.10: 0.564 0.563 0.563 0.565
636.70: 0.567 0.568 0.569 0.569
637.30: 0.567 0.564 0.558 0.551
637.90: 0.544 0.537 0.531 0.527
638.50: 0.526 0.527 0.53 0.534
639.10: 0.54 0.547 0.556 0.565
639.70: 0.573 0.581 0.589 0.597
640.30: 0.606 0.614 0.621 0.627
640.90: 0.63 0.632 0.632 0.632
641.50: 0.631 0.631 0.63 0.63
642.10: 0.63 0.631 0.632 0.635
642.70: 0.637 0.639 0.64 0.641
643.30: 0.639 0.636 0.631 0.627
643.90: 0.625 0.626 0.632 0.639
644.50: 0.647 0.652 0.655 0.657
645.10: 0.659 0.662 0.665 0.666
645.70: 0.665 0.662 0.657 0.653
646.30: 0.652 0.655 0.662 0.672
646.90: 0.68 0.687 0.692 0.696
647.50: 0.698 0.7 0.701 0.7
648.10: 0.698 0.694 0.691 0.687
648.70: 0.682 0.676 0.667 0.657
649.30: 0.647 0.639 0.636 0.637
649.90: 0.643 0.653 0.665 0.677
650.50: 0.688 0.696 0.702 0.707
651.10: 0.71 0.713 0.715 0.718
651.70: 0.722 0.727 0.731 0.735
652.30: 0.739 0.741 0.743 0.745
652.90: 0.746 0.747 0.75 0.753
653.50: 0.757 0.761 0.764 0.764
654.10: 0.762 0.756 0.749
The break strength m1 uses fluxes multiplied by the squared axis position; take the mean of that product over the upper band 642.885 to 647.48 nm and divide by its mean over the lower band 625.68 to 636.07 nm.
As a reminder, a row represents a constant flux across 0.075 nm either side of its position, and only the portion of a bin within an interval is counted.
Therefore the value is 1.32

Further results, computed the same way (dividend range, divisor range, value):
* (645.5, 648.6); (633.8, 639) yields 1.24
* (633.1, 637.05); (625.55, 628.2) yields 1.38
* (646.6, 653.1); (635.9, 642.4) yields 1.24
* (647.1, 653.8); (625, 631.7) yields 1.61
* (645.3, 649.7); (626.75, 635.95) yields 1.34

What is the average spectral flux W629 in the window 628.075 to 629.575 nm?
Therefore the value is 0.474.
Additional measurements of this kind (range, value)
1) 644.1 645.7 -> 0.654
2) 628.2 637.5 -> 0.547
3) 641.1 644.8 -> 0.635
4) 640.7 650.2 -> 0.654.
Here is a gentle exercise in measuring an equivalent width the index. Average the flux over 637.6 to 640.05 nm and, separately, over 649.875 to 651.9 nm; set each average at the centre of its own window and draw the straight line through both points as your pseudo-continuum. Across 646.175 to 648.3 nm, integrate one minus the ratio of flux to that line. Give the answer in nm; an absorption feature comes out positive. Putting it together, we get -0.11 nm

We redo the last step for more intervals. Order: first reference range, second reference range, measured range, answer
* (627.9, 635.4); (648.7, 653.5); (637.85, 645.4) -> 0.16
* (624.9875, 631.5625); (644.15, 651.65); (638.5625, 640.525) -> 0.06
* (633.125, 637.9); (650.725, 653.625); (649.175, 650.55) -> 0.11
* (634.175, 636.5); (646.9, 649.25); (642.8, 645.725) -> 0.06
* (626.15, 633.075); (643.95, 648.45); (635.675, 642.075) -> 0.16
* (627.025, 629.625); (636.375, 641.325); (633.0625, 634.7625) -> -0.22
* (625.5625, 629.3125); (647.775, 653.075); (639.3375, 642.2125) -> -0.10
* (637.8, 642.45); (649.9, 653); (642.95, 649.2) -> -0.11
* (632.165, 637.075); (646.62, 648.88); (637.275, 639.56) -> 0.25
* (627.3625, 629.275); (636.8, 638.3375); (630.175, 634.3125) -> -0.44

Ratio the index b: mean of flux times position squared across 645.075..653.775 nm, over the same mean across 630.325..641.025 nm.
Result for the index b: 1.28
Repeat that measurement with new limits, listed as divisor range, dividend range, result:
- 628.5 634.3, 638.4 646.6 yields 1.20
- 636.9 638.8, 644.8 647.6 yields 1.25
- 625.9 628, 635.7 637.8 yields 1.34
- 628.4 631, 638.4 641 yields 1.20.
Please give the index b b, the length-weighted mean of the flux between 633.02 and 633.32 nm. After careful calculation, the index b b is 0.57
